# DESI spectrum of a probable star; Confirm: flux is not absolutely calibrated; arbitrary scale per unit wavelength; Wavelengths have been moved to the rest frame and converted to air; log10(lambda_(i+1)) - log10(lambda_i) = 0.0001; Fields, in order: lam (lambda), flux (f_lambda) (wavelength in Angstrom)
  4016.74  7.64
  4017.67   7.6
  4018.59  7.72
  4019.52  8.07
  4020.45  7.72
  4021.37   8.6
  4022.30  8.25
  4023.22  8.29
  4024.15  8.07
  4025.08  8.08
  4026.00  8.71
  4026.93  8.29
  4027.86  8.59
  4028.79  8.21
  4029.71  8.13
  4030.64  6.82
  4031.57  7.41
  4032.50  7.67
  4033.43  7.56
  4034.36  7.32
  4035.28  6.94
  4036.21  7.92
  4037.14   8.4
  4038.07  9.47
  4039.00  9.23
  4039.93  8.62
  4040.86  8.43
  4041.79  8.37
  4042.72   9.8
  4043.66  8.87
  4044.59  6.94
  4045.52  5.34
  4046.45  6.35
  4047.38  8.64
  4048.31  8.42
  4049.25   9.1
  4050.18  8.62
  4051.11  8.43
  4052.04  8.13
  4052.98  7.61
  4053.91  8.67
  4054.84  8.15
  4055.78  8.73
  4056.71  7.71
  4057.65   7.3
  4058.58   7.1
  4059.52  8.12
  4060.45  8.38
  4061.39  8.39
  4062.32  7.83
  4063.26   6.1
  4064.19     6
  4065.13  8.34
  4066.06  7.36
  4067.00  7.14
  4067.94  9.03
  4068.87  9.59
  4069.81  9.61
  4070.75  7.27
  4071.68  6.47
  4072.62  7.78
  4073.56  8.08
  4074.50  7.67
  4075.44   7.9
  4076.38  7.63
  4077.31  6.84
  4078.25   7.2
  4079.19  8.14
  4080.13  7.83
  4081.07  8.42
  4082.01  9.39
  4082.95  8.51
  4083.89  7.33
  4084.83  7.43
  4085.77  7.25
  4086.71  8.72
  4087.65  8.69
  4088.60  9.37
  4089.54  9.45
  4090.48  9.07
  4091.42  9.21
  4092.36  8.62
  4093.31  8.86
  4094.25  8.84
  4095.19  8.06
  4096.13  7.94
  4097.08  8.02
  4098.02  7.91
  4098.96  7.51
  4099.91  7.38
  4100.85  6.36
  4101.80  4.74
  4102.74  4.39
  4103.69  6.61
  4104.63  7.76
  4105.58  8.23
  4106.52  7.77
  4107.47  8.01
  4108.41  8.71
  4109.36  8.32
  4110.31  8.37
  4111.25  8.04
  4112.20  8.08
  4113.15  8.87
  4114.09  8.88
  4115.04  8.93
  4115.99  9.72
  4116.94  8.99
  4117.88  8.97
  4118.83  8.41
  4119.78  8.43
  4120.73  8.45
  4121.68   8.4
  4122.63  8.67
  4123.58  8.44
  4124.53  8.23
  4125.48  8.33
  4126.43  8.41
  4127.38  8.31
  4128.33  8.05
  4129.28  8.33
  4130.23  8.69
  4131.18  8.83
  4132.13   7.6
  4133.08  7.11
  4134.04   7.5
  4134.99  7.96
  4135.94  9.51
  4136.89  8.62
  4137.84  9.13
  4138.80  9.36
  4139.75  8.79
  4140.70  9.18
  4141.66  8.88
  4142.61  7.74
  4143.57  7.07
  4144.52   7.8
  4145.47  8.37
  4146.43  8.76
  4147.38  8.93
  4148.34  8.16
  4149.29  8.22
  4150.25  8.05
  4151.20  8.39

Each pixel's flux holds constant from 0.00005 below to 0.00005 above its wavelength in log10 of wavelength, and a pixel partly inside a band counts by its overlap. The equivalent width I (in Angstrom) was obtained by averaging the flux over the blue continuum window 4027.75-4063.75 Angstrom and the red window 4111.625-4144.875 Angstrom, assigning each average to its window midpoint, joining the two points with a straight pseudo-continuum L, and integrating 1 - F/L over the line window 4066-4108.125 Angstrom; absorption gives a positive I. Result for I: 1.7 Angstrom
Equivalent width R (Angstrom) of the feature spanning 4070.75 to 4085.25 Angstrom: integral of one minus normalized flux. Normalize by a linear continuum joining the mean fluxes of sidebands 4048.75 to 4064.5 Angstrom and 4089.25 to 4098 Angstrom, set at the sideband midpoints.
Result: 1.0 Angstrom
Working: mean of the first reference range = 7.92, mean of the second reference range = 8.62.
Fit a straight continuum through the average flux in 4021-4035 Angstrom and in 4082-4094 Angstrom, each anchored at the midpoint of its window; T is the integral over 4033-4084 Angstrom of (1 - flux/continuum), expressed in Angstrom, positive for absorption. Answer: 1.9 Angstrom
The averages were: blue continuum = 7.98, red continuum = 8.58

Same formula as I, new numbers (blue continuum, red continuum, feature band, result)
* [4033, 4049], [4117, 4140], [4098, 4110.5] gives 1.64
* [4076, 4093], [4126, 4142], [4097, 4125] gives 1.37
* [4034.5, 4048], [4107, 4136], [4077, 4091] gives 0.00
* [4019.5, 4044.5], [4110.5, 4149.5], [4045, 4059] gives 0.63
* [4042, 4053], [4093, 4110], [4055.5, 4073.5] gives 0.17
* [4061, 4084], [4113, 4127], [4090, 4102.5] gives 0.64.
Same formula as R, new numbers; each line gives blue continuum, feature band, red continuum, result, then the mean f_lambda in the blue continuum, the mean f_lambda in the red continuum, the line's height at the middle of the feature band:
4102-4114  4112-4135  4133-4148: -1.1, 7.74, 8.45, 8.08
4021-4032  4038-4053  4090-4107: -0.5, 8.12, 7.63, 7.99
